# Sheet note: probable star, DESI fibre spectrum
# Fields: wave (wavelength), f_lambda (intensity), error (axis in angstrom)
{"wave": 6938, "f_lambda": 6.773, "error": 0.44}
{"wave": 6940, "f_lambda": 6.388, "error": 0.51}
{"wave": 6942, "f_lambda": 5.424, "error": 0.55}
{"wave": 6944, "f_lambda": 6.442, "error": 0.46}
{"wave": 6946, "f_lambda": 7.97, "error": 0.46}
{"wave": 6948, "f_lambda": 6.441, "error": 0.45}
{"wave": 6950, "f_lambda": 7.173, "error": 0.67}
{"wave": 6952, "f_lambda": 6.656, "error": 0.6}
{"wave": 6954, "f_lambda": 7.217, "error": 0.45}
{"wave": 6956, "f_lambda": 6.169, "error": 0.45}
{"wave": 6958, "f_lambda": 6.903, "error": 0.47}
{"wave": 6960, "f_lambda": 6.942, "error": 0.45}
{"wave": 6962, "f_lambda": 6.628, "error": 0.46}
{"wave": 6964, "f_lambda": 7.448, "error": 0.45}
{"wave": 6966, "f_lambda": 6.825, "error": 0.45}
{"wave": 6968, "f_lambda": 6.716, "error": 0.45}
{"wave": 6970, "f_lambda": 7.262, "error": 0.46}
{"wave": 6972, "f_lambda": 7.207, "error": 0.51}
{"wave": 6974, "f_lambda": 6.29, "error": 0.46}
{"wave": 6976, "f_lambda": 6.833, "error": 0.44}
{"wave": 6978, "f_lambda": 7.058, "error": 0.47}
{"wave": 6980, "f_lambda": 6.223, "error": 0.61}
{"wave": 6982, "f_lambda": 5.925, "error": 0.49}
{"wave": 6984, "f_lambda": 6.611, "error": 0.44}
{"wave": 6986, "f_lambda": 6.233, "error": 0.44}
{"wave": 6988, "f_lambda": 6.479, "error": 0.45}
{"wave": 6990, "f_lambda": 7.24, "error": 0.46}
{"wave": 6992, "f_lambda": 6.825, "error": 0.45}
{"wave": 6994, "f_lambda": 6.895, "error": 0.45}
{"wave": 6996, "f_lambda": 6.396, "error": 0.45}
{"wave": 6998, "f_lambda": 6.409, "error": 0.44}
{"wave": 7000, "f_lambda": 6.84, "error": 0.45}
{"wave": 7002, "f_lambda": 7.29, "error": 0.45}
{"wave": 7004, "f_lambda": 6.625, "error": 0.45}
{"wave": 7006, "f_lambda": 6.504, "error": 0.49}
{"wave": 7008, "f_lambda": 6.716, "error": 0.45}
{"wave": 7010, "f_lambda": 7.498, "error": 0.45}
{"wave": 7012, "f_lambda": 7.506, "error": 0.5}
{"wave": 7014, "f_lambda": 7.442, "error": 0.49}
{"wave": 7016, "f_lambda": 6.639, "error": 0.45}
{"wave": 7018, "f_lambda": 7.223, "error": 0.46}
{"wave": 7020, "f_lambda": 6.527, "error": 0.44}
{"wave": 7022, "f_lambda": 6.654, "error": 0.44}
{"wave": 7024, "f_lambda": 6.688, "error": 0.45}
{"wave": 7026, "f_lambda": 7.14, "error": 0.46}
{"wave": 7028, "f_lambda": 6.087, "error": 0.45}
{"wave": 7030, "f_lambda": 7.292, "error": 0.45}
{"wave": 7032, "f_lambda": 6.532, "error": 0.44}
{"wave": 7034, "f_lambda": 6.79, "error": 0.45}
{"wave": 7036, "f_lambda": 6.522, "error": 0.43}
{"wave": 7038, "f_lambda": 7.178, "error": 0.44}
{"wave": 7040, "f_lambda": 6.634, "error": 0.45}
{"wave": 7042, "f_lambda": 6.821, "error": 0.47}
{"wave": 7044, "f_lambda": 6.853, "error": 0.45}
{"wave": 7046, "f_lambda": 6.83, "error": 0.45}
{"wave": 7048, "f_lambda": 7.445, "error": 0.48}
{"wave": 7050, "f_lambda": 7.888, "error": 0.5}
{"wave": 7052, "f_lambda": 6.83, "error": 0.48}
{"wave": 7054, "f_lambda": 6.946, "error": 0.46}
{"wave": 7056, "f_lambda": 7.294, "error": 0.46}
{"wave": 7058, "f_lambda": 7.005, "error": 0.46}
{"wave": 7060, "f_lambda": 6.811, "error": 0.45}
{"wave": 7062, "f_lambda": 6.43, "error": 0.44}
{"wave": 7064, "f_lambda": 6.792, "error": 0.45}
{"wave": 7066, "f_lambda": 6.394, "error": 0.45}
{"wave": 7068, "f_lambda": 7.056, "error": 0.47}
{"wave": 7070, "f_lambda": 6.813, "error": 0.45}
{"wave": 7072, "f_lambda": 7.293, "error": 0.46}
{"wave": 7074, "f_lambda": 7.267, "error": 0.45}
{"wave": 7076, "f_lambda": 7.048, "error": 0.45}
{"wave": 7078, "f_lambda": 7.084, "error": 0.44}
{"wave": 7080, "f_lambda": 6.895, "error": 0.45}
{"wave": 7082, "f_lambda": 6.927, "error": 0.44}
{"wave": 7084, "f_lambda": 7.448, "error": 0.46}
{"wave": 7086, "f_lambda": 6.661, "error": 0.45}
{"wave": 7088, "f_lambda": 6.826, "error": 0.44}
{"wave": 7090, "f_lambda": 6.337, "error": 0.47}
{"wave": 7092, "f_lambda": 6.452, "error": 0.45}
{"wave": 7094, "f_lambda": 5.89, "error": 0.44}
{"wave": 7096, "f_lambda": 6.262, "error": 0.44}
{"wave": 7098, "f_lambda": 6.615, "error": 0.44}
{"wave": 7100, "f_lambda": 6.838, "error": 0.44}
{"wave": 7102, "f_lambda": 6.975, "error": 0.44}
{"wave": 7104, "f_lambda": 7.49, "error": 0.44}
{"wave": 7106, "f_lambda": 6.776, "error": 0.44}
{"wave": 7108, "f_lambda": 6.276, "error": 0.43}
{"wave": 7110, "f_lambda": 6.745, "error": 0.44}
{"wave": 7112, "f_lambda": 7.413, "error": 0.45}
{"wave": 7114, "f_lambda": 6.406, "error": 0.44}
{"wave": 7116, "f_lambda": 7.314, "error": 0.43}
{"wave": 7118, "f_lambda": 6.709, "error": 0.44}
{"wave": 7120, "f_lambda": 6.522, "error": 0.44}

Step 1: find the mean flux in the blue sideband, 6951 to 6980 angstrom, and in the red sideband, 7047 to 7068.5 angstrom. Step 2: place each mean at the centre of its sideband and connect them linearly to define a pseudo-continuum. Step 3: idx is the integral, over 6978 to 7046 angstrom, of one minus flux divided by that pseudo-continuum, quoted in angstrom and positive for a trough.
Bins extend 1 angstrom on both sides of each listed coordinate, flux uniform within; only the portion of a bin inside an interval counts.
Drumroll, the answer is 1.5 angstrom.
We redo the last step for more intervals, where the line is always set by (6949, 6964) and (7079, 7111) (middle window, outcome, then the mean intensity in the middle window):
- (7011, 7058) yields -1.2 angstrom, 6.95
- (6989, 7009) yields 0.1 angstrom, 6.77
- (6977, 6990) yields 0.7 angstrom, 6.48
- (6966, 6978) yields -0.1 angstrom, 6.87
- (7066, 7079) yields -0.6 angstrom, 7.04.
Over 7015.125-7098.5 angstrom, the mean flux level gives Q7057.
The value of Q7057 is 6.84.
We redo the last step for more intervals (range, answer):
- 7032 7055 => 6.96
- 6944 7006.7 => 6.78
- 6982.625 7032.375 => 6.81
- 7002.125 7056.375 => 6.93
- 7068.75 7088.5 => 7.03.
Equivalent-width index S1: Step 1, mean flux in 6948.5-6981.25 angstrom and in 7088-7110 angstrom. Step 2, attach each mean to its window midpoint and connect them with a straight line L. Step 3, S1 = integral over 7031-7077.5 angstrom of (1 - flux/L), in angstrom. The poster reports -1.8 angstrom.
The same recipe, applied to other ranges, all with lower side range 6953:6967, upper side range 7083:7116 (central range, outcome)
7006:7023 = -0.4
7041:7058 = -0.8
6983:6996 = 0.3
